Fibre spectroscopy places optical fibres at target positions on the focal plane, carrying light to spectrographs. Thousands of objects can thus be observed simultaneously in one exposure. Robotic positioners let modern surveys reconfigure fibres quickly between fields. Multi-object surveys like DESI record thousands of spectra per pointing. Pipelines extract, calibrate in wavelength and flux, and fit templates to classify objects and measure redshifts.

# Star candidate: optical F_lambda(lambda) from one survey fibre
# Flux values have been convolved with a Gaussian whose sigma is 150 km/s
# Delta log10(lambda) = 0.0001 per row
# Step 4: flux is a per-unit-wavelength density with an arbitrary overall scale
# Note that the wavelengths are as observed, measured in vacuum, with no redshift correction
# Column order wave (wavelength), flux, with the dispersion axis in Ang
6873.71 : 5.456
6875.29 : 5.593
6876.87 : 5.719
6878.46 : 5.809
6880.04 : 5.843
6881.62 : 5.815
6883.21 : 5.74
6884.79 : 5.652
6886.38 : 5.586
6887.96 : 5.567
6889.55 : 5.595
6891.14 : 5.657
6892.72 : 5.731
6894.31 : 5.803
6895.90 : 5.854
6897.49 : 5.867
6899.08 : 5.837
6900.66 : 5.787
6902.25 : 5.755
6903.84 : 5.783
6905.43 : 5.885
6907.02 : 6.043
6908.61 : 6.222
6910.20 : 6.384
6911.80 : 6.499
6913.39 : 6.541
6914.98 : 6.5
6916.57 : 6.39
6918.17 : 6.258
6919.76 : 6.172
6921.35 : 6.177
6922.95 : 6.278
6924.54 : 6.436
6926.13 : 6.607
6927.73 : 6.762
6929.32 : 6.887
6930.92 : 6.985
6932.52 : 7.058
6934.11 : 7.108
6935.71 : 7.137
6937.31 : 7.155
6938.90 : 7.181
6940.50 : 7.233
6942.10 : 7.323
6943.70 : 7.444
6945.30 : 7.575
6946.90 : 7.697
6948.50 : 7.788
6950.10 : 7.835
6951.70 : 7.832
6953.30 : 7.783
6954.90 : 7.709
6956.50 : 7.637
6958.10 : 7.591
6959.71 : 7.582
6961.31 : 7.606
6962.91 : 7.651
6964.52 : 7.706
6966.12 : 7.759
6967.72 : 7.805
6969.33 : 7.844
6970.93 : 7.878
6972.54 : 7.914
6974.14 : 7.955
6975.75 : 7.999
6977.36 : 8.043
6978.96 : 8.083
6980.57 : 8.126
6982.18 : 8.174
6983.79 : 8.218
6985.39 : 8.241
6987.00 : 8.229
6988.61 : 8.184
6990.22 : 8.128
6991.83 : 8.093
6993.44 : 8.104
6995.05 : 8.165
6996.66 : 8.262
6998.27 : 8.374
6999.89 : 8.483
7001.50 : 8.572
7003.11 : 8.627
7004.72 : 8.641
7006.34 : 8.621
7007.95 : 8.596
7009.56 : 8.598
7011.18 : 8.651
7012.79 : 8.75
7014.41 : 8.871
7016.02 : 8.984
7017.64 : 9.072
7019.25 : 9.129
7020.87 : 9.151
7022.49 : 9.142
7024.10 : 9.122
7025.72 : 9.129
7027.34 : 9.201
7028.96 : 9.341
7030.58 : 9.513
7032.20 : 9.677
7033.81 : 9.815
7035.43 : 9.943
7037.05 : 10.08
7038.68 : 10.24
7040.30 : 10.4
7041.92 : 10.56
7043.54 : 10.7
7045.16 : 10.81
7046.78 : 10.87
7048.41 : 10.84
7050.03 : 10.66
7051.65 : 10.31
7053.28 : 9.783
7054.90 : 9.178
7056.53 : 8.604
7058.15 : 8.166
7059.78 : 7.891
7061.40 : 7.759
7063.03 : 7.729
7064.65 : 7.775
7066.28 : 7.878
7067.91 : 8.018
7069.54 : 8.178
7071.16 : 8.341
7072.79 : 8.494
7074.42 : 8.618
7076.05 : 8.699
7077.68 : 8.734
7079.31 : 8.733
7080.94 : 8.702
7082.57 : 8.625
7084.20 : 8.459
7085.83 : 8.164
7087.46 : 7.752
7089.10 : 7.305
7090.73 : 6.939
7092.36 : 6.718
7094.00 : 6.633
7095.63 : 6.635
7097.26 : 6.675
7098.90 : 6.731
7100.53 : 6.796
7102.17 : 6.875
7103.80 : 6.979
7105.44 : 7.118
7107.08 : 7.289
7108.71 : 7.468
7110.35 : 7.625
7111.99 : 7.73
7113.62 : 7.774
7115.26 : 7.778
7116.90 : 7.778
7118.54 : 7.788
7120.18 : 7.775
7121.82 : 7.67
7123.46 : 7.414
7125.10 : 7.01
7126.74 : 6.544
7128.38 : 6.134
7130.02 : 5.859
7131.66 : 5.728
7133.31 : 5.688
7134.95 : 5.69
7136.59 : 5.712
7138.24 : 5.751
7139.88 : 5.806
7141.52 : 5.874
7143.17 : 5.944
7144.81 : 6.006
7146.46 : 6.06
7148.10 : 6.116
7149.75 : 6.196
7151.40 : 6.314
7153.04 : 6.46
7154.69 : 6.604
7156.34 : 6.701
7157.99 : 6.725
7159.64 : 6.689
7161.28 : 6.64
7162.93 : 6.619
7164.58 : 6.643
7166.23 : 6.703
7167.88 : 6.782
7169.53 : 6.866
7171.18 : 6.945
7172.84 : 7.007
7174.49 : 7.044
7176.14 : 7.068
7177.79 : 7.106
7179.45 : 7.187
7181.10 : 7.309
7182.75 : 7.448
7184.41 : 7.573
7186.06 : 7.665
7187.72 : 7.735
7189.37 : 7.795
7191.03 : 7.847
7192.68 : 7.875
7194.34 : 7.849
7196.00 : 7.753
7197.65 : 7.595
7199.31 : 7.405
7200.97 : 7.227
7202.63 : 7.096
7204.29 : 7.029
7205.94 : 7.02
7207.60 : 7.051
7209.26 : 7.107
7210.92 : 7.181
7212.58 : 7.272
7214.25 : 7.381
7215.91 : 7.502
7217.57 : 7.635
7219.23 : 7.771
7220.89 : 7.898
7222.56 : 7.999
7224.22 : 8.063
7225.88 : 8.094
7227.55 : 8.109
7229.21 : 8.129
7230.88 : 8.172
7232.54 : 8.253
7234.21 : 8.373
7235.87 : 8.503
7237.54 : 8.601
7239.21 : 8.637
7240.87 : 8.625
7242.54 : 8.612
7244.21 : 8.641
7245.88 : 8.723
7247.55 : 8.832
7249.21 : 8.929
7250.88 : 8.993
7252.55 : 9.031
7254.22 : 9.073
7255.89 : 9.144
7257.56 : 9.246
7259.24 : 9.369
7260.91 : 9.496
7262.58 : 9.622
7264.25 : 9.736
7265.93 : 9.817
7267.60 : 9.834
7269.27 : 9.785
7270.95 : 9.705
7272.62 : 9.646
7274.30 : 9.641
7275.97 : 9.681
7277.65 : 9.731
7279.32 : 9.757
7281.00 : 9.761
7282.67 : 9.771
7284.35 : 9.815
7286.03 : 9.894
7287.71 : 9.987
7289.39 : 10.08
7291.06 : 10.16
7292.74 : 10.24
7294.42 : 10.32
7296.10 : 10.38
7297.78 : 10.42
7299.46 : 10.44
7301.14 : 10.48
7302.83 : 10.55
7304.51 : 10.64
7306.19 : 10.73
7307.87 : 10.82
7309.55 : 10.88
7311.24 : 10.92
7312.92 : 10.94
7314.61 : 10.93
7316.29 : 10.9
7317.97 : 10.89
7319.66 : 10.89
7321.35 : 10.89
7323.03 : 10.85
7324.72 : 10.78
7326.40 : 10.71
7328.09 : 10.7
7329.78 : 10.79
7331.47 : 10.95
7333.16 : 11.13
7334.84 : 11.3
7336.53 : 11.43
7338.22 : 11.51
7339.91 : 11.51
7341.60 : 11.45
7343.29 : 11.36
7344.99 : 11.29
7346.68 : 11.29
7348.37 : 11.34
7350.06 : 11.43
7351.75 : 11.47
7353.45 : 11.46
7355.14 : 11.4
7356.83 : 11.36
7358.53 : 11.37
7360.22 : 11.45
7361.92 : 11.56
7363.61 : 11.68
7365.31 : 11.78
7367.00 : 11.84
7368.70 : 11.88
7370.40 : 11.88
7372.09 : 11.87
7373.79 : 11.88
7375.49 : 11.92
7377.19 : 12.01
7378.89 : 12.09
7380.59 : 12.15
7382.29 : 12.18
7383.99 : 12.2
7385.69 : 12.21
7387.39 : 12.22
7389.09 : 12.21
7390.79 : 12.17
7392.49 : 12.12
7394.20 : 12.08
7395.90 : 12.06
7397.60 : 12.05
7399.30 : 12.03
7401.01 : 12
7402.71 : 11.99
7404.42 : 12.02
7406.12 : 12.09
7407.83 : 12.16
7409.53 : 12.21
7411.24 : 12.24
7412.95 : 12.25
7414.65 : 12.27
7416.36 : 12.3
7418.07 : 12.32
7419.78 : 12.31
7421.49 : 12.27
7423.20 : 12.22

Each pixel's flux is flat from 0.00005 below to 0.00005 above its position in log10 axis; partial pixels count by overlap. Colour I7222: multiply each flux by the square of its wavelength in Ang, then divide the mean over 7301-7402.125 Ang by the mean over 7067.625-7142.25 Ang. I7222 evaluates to 1.69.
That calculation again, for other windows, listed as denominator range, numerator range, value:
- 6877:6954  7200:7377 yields 1.70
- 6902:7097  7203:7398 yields 1.37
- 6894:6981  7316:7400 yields 1.85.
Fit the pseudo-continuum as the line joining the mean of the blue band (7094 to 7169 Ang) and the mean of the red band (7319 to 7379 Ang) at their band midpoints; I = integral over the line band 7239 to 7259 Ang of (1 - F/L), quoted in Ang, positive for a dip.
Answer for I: 0.7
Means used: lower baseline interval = 6.69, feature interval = 8.9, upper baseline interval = 11.4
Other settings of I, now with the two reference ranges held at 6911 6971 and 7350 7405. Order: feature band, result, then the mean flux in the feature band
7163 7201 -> 9.61 Ang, 7.31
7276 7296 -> 1.73 Ang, 9.96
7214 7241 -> 5.70 Ang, 8.11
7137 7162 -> 8.44 Ang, 6.25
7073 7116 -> 5.94 Ang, 7.61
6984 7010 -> -1.91 Ang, 8.37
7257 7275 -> 1.77 Ang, 9.63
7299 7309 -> 0.42 Ang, 10.6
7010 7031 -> -2.66 Ang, 9.06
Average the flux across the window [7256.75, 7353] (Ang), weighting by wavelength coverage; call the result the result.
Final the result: 10.5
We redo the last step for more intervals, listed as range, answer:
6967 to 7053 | 8.97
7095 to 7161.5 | 6.69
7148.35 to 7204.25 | 7.09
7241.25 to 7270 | 9.22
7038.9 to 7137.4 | 7.96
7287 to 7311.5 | 10.5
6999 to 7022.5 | 8.78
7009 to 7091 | 9.03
